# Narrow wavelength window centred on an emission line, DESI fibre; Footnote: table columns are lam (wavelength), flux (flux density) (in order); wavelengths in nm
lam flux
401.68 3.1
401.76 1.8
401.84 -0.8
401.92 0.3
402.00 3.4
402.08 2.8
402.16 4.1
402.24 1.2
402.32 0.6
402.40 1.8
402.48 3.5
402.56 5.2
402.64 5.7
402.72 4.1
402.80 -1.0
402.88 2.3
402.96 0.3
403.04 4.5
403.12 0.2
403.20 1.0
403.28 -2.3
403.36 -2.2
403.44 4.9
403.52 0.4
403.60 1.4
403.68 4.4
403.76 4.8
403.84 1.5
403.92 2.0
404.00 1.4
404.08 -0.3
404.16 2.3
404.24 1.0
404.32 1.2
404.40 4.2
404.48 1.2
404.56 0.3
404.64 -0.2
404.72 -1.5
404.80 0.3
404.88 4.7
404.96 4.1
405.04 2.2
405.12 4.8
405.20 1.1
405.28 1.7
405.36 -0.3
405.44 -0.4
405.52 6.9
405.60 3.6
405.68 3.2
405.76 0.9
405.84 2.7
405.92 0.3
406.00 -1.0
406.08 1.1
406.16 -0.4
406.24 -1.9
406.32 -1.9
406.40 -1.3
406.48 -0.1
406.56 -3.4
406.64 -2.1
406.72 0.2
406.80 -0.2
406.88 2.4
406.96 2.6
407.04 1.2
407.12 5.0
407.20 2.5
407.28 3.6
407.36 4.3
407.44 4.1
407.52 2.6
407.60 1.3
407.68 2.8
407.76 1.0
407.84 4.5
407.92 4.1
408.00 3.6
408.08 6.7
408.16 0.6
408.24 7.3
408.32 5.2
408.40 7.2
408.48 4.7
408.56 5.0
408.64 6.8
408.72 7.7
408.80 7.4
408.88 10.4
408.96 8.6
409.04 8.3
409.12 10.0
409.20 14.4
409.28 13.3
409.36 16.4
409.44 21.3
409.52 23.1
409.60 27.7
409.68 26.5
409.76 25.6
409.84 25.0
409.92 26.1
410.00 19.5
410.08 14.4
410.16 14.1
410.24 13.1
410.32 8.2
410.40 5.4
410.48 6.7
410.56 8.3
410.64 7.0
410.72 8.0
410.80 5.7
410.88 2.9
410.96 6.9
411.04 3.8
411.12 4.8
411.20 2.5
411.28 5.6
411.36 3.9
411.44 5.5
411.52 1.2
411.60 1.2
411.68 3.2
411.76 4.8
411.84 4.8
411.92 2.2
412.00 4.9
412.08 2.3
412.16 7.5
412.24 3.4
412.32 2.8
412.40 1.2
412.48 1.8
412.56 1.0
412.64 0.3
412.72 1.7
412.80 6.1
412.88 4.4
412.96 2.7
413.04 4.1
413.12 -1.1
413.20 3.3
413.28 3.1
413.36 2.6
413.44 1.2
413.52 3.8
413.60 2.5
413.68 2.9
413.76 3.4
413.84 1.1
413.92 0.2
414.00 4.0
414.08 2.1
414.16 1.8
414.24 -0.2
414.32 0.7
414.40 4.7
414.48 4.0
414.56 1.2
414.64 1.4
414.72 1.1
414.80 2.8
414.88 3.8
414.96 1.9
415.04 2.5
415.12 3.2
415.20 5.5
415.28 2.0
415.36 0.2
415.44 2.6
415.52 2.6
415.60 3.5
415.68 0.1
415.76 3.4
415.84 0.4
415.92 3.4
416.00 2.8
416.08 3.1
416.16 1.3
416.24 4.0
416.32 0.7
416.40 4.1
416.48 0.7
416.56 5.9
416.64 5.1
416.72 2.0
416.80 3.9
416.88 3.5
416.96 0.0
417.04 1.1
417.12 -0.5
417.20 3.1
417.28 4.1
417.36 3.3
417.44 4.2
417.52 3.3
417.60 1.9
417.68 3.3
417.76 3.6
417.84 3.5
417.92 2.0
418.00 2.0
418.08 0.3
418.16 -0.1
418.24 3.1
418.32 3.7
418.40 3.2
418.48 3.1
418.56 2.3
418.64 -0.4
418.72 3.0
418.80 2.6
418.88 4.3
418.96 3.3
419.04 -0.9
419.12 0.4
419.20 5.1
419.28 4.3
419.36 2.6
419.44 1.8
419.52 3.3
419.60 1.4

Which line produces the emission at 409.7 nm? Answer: Ly-alpha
